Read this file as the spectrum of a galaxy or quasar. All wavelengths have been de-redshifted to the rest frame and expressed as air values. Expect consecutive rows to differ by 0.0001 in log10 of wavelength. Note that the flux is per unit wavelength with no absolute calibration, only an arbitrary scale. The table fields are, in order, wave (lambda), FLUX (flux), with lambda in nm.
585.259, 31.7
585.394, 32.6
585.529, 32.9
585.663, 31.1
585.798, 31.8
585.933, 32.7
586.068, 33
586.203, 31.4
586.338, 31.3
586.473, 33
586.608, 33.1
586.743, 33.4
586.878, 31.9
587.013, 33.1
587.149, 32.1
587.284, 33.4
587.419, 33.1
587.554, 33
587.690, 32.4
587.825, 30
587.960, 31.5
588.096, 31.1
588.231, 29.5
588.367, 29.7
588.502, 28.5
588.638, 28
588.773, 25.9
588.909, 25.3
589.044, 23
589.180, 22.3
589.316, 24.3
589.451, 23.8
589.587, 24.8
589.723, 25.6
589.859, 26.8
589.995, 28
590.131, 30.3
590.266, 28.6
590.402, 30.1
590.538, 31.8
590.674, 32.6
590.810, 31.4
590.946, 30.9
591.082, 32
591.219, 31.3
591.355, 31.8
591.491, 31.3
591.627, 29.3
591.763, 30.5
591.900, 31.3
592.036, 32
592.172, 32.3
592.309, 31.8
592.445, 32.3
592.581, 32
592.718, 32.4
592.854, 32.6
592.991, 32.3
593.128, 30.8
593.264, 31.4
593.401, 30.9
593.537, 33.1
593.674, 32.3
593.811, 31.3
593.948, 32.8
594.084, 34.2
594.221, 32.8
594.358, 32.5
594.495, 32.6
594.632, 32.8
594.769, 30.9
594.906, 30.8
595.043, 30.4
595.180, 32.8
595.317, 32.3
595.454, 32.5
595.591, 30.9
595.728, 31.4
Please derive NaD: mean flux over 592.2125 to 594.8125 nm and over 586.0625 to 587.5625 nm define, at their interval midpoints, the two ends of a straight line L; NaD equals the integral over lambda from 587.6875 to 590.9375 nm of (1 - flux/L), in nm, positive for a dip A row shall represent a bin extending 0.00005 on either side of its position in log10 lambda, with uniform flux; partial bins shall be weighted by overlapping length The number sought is 0.44 nm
